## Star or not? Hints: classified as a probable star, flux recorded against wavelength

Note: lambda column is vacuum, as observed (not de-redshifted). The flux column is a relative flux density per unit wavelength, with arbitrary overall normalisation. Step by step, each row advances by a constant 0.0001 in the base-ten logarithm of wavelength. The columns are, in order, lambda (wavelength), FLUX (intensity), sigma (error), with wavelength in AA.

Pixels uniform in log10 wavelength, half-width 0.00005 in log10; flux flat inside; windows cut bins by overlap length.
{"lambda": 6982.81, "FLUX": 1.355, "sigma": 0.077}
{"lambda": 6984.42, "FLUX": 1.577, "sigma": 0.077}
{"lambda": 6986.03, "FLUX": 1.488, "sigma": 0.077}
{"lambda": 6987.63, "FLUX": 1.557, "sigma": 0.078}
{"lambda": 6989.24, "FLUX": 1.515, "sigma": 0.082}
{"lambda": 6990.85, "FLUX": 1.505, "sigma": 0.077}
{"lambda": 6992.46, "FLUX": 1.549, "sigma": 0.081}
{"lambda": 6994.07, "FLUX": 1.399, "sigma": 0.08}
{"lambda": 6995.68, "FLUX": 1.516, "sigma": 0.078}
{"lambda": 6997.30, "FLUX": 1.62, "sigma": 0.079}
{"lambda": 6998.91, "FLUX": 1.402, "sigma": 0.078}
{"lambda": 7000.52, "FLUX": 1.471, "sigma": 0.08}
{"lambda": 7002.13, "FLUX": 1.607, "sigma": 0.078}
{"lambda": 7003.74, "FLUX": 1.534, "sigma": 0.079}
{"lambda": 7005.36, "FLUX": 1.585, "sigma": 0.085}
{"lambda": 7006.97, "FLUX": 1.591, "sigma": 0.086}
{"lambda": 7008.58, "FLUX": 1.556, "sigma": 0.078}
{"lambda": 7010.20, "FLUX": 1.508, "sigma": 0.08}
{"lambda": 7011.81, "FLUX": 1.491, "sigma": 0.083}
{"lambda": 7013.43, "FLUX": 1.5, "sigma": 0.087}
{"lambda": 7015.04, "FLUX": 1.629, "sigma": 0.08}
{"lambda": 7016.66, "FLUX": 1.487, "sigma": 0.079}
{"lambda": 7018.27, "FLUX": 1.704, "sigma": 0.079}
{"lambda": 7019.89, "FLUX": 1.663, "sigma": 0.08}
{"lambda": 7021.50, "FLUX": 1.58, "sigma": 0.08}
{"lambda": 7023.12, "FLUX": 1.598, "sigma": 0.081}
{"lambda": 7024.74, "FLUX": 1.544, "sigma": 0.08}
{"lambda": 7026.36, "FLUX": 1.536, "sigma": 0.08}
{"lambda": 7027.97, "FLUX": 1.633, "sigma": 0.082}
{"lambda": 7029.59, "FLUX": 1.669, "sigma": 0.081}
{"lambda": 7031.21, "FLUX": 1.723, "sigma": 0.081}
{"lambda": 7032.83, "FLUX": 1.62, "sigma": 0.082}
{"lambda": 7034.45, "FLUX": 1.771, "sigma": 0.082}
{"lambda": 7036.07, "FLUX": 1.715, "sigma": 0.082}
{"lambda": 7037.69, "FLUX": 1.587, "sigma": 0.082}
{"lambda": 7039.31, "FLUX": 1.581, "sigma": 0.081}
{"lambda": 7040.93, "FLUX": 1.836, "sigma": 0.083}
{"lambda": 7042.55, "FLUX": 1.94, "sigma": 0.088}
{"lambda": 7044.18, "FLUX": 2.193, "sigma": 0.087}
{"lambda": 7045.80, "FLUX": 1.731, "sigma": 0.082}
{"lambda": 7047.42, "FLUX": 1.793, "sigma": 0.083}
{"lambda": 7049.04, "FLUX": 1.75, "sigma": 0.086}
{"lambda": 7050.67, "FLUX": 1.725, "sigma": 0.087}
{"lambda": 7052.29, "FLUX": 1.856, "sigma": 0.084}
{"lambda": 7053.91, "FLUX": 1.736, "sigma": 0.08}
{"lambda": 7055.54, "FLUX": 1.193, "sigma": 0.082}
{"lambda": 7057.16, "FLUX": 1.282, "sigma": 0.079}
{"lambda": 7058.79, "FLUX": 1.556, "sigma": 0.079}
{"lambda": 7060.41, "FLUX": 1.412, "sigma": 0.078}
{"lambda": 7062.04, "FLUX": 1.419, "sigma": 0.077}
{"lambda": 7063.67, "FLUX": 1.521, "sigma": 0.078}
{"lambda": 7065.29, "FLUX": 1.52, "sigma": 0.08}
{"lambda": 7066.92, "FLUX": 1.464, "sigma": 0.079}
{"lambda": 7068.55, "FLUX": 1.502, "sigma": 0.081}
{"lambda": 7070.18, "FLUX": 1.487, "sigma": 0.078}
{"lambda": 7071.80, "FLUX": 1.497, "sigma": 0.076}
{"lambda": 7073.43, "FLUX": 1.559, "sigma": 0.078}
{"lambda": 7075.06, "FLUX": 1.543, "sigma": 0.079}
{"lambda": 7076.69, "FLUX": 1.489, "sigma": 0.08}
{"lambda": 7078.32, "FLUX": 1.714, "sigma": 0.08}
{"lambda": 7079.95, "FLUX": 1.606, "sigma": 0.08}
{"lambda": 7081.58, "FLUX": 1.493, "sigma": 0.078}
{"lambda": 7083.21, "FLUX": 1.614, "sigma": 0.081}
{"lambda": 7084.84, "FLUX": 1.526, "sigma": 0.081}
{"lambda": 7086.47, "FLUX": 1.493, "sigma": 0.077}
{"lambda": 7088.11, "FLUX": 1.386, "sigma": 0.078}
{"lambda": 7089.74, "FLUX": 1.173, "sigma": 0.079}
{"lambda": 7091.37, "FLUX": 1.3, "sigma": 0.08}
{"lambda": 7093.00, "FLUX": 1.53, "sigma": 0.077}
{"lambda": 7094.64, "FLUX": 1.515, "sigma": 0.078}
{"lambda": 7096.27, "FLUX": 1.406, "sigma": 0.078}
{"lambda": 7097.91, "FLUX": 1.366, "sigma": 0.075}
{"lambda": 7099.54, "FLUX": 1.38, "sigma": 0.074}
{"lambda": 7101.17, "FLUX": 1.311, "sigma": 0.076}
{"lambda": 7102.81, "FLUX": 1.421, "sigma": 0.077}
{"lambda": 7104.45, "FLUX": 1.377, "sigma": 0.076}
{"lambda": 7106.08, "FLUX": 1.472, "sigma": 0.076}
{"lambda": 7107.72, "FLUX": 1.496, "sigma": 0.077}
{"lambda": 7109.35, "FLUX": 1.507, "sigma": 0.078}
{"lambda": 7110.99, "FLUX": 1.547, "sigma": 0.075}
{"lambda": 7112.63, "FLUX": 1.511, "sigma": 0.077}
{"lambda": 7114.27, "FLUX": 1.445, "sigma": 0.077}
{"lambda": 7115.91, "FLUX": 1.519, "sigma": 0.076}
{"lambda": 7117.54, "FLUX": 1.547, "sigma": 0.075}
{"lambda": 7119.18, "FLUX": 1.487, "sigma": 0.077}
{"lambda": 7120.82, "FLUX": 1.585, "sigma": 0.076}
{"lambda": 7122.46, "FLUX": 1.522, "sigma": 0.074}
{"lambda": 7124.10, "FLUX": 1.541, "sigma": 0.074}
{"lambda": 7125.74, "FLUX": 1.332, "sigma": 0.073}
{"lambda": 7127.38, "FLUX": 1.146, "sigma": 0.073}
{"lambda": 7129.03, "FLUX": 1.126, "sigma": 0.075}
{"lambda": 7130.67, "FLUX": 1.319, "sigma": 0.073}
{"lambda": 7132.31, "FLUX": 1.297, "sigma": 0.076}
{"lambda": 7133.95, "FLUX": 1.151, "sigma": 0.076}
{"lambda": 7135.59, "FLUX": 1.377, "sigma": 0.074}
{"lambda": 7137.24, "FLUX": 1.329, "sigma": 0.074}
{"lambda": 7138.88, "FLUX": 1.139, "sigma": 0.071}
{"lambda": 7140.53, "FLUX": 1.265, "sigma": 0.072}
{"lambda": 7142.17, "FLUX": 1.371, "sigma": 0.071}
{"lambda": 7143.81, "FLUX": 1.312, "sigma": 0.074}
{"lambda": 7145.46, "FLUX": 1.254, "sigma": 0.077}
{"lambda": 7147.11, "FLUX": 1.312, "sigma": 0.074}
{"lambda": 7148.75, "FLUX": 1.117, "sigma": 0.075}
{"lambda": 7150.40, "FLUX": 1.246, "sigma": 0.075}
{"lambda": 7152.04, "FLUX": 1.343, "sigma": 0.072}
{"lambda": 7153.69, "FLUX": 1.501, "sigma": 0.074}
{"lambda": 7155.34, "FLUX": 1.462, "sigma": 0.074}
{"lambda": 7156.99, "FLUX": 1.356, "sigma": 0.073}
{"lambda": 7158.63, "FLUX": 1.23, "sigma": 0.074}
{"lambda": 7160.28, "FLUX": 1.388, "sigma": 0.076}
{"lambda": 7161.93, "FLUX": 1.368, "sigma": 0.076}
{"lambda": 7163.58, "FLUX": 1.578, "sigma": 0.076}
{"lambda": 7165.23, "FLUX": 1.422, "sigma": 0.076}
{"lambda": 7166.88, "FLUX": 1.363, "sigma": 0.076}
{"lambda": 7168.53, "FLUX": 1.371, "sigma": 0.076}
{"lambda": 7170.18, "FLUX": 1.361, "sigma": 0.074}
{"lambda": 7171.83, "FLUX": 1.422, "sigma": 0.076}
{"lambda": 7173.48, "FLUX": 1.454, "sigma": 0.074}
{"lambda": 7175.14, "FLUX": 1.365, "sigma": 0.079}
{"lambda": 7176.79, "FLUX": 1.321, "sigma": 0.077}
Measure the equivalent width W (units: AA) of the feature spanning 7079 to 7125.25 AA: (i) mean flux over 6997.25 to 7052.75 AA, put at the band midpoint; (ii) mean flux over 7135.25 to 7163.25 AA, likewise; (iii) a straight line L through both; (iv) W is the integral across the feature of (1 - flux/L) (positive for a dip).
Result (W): -0.8 AA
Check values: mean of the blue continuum 1.65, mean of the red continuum 1.32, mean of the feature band 1.47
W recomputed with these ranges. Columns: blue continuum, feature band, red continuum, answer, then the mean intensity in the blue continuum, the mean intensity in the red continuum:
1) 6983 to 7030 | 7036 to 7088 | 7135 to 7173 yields -4.5 AA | 1.55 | 1.34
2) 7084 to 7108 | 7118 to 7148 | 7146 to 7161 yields 0.6 AA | 1.41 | 1.33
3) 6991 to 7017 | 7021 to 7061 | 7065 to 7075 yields -3.9 AA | 1.53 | 1.51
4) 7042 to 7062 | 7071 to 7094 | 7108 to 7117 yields 1.3 AA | 1.67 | 1.51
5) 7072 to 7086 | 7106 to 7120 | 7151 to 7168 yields -0.1 AA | 1.56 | 1.4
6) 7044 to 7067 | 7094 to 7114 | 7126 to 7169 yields 0.1 AA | 1.6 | 1.31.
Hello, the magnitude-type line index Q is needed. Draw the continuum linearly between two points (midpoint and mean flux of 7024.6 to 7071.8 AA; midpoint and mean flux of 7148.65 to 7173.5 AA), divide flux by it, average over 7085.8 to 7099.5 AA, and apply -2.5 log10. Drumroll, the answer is 0.10 mag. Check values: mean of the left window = 1.63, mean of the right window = 1.38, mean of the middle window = 1.39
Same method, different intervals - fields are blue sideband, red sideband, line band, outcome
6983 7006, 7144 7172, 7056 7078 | -0.03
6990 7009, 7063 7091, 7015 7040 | -0.08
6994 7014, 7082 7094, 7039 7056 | -0.20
